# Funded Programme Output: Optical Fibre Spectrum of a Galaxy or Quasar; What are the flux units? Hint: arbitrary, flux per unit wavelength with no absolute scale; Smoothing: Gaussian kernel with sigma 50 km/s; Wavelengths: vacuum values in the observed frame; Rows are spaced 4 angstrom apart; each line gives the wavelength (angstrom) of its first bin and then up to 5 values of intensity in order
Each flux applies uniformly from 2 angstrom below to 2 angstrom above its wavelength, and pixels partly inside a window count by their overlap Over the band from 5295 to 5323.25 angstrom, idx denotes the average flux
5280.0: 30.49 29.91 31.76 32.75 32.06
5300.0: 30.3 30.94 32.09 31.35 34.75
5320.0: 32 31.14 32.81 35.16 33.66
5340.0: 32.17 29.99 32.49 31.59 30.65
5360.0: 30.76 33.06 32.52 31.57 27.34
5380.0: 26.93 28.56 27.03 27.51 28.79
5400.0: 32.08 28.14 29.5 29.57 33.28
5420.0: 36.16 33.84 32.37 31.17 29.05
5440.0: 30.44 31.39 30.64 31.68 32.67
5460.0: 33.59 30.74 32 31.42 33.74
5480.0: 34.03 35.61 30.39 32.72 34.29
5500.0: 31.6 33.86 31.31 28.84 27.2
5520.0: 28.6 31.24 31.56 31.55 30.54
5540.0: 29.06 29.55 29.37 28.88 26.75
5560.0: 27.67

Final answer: 31.9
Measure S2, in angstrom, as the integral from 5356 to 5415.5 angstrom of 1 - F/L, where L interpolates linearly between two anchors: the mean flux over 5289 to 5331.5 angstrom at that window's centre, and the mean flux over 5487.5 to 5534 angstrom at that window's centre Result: 3.9 angstrom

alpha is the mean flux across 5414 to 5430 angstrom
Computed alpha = 33.9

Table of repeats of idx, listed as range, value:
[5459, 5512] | 32.6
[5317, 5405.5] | 30.8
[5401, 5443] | 31.4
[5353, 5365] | 31.4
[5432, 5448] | 30.4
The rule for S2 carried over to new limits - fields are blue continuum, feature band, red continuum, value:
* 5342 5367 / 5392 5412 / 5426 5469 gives 1.3 angstrom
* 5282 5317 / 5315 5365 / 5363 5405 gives -2.8 angstrom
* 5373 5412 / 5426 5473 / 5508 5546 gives -3.7 angstrom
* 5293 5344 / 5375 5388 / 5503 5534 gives 1.7 angstrom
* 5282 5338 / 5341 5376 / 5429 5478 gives 0.7 angstrom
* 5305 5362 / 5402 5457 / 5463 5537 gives 0.8 angstrom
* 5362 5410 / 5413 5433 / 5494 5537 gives -2.3 angstrom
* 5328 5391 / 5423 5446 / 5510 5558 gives -0.8 angstrom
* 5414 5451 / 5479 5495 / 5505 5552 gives -1.2 angstrom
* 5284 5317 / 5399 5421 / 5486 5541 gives 0.1 angstrom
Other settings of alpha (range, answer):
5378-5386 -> 27.7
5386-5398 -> 27.8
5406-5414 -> 29.5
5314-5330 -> 32.7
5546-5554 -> 29.1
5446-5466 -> 31.9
